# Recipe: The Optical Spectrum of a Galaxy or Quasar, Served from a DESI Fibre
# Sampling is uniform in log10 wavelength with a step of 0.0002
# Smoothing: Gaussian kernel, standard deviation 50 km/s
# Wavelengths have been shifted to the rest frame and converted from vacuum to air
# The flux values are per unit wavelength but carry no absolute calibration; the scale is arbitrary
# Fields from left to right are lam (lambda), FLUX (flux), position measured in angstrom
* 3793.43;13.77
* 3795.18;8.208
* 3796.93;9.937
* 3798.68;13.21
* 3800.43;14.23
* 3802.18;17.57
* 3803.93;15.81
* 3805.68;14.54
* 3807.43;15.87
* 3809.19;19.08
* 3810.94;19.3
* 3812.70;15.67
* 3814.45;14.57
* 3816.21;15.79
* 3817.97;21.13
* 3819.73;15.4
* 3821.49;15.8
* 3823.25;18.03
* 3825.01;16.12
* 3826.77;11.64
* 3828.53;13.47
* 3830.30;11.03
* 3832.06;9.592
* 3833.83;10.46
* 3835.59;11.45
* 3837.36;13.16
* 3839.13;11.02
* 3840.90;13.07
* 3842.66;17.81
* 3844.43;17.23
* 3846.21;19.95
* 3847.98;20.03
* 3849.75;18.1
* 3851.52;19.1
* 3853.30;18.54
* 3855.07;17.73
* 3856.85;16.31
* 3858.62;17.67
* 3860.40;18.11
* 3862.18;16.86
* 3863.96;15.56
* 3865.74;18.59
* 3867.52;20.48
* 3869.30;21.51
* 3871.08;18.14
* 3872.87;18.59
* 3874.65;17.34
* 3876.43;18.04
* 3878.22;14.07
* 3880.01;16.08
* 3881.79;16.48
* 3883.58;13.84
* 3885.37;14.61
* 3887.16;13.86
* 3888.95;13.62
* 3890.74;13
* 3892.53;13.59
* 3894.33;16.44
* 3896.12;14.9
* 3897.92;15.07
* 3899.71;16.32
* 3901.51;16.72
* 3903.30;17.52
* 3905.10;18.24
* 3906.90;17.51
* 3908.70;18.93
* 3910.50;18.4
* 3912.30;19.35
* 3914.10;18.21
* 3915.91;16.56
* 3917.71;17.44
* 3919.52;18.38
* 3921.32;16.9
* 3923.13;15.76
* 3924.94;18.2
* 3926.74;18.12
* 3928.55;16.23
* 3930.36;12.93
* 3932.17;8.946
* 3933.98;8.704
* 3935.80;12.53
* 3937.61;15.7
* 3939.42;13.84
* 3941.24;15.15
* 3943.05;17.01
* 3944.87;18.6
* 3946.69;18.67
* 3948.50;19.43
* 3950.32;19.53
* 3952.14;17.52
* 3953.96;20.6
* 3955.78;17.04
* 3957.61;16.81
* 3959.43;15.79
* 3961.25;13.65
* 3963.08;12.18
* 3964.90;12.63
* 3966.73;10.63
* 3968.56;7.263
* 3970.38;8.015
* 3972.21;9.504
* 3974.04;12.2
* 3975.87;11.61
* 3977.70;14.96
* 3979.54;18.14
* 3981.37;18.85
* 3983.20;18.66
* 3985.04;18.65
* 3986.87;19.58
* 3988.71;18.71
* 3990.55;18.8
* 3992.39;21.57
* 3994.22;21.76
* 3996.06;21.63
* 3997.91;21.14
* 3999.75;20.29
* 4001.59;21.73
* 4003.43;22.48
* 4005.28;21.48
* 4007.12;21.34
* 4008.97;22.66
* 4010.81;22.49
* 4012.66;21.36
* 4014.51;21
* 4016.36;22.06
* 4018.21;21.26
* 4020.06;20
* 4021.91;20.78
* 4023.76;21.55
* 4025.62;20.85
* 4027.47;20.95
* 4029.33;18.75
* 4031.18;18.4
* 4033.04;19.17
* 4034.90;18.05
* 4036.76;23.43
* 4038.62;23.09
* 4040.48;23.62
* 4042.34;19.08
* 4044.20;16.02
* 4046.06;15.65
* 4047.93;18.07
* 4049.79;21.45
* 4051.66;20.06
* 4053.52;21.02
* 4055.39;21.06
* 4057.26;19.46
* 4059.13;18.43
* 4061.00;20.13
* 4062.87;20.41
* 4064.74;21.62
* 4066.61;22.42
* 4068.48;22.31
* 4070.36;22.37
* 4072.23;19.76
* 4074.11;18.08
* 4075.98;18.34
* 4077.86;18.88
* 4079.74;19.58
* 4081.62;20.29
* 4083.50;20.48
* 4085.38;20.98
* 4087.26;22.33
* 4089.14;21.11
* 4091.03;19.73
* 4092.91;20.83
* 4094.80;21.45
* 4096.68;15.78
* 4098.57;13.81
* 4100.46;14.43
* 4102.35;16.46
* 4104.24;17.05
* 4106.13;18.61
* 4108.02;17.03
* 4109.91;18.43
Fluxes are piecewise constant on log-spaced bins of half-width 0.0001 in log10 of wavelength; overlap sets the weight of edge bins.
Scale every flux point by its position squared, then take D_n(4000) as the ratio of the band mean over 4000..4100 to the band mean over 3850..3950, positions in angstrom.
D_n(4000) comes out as 1.3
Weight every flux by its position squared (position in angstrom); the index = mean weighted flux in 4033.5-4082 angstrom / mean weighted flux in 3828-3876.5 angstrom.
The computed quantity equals 1.36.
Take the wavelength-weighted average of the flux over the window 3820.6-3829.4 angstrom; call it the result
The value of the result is 15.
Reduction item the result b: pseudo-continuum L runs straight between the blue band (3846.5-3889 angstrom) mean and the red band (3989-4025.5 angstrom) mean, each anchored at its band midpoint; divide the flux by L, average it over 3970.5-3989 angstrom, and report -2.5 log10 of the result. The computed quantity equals 0.295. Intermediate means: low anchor 17.3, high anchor 21.3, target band 15.7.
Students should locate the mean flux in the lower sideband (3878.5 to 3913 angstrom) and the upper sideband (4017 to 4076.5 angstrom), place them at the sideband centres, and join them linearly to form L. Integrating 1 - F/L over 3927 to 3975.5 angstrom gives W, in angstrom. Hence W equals 8.88 angstrom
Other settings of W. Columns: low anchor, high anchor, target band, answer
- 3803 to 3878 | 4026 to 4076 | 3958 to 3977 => 7.2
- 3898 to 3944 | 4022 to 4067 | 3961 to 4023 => 1.8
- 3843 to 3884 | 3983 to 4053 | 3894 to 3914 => 1.3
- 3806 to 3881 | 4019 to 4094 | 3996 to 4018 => -2.6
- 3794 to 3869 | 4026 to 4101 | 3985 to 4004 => -2.1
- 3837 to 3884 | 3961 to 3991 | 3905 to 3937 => -0.8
